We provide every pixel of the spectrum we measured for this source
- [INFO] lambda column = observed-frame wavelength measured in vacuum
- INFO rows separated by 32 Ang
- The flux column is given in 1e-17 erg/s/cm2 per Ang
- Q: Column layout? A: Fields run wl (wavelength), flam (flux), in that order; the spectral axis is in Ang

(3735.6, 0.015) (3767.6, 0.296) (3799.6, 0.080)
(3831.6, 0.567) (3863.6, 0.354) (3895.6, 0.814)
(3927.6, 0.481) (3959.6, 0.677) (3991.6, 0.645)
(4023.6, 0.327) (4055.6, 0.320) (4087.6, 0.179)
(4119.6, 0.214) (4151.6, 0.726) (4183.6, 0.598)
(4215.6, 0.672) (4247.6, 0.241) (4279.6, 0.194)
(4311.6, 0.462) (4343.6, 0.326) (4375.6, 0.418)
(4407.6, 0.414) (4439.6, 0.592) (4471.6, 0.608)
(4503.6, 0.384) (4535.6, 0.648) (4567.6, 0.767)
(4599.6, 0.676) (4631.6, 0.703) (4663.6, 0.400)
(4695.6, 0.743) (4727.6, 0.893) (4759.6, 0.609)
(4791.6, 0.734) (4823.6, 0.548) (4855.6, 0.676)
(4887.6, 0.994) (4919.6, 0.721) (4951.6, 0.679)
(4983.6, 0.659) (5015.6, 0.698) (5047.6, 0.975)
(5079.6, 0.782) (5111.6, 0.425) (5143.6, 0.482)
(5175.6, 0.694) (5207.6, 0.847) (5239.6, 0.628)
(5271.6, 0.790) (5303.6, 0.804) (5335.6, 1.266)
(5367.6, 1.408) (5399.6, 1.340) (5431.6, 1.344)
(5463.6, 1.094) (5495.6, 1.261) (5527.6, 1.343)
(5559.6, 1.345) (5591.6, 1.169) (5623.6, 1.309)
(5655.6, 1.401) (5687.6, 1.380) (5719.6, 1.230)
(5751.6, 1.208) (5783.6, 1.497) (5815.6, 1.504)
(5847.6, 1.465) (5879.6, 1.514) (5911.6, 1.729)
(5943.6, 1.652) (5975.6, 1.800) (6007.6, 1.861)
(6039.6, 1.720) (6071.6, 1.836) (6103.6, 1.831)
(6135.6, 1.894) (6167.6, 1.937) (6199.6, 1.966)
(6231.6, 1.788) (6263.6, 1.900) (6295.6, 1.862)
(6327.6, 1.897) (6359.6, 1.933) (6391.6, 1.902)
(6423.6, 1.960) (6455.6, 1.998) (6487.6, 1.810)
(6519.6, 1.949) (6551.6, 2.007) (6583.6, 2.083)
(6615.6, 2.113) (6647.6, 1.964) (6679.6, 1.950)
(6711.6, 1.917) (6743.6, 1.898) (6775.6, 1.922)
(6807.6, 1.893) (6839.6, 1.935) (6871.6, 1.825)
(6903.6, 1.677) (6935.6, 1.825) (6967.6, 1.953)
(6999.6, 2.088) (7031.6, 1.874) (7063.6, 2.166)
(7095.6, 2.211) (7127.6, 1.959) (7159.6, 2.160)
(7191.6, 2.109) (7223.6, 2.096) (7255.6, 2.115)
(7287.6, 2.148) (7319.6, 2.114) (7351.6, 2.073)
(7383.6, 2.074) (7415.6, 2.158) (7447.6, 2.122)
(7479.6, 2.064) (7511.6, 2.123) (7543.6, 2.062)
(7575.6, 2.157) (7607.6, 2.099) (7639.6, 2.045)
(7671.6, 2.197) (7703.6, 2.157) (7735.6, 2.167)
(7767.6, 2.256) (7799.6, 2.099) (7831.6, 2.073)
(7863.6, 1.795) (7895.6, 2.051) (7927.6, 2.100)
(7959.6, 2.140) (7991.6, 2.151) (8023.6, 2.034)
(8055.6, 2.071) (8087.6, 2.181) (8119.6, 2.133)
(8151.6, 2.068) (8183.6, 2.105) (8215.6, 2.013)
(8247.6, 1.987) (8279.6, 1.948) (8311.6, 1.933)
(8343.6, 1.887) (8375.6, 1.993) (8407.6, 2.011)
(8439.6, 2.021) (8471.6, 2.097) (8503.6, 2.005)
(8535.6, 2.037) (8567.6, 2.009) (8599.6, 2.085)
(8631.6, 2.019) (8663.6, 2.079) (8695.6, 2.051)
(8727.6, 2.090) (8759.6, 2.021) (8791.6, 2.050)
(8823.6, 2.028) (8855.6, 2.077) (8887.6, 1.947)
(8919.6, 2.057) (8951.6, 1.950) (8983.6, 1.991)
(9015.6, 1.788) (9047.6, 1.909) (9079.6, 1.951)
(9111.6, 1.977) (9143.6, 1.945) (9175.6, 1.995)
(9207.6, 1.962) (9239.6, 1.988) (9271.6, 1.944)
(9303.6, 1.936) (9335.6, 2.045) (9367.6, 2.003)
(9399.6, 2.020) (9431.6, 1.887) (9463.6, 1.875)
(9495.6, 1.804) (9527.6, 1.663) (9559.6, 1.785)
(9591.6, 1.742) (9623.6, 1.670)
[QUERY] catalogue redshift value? 0.33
